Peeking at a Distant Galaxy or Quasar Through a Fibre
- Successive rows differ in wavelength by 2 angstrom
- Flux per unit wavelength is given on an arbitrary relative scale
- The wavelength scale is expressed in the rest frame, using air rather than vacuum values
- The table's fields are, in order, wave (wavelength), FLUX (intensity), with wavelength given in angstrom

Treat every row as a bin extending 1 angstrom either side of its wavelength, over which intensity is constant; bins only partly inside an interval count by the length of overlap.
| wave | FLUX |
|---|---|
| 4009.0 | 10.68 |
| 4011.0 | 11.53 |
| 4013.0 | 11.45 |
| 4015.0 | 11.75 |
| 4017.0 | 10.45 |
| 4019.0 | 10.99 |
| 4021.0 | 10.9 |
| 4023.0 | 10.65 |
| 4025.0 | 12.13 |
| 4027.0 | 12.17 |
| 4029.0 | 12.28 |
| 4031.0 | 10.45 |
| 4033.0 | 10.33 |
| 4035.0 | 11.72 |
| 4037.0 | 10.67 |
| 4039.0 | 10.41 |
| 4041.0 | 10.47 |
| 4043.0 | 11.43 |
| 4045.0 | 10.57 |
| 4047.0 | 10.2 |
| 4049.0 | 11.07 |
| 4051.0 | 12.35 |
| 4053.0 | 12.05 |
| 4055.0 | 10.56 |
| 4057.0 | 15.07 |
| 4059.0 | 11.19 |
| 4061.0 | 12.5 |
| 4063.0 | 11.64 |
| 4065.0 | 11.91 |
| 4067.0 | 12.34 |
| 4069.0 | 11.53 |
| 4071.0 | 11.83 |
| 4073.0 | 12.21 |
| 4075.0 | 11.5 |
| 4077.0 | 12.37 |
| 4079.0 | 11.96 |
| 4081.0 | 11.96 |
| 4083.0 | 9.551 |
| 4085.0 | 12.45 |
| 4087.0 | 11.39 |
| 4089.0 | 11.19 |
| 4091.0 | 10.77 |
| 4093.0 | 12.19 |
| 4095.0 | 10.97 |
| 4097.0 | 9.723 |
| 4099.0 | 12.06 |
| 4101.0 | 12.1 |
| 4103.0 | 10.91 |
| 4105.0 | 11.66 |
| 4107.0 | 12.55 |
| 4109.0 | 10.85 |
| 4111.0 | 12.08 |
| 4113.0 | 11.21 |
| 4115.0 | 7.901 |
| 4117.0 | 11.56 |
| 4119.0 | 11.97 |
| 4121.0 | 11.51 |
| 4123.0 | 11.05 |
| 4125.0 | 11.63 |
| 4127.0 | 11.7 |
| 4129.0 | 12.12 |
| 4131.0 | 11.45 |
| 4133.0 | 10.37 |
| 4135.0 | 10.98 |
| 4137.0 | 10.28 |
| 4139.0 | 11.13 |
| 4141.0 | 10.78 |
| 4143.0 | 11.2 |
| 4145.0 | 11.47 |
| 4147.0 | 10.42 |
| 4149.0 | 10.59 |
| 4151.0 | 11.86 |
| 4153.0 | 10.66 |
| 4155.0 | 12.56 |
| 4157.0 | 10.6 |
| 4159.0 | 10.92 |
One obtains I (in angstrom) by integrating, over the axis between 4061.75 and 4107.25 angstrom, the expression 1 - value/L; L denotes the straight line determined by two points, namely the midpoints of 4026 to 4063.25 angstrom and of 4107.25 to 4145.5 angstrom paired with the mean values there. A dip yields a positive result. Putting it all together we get -1.2 angstrom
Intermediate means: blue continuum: 11.4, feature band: 11.6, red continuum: 11.1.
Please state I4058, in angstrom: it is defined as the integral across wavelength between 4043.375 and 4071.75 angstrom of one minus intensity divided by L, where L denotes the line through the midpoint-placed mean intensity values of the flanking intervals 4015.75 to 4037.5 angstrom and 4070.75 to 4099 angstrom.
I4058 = -1.1 angstrom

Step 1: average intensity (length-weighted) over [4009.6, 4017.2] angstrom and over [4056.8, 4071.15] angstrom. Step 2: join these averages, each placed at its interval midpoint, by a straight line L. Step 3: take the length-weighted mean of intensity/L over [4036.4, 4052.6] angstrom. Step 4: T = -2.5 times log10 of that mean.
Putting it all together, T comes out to 0.08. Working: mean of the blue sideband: 11.4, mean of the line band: 10.9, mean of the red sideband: 12.1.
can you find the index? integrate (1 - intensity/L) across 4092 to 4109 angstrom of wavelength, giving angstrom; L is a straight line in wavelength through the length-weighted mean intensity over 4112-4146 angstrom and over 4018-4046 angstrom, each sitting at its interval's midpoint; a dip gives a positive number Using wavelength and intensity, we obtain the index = -0.6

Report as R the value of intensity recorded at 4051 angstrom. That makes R 12.35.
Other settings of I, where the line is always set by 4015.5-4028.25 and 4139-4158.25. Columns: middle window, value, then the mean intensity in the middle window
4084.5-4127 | -0.6 angstrom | 11.3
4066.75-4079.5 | -0.8 angstrom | 11.9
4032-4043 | 0.4 angstrom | 10.8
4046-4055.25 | -0.1 angstrom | 11.3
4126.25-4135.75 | -0.2 angstrom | 11.3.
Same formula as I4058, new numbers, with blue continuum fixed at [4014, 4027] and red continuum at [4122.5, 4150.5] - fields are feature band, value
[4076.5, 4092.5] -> -0.4 angstrom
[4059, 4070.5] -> -0.8 angstrom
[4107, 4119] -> 0.2 angstrom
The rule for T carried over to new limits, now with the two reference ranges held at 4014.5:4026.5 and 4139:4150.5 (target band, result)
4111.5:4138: -0.009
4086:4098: 0.000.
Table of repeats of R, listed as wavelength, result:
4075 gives 11.5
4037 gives 10.67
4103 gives 10.91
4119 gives 11.97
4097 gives 9.723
